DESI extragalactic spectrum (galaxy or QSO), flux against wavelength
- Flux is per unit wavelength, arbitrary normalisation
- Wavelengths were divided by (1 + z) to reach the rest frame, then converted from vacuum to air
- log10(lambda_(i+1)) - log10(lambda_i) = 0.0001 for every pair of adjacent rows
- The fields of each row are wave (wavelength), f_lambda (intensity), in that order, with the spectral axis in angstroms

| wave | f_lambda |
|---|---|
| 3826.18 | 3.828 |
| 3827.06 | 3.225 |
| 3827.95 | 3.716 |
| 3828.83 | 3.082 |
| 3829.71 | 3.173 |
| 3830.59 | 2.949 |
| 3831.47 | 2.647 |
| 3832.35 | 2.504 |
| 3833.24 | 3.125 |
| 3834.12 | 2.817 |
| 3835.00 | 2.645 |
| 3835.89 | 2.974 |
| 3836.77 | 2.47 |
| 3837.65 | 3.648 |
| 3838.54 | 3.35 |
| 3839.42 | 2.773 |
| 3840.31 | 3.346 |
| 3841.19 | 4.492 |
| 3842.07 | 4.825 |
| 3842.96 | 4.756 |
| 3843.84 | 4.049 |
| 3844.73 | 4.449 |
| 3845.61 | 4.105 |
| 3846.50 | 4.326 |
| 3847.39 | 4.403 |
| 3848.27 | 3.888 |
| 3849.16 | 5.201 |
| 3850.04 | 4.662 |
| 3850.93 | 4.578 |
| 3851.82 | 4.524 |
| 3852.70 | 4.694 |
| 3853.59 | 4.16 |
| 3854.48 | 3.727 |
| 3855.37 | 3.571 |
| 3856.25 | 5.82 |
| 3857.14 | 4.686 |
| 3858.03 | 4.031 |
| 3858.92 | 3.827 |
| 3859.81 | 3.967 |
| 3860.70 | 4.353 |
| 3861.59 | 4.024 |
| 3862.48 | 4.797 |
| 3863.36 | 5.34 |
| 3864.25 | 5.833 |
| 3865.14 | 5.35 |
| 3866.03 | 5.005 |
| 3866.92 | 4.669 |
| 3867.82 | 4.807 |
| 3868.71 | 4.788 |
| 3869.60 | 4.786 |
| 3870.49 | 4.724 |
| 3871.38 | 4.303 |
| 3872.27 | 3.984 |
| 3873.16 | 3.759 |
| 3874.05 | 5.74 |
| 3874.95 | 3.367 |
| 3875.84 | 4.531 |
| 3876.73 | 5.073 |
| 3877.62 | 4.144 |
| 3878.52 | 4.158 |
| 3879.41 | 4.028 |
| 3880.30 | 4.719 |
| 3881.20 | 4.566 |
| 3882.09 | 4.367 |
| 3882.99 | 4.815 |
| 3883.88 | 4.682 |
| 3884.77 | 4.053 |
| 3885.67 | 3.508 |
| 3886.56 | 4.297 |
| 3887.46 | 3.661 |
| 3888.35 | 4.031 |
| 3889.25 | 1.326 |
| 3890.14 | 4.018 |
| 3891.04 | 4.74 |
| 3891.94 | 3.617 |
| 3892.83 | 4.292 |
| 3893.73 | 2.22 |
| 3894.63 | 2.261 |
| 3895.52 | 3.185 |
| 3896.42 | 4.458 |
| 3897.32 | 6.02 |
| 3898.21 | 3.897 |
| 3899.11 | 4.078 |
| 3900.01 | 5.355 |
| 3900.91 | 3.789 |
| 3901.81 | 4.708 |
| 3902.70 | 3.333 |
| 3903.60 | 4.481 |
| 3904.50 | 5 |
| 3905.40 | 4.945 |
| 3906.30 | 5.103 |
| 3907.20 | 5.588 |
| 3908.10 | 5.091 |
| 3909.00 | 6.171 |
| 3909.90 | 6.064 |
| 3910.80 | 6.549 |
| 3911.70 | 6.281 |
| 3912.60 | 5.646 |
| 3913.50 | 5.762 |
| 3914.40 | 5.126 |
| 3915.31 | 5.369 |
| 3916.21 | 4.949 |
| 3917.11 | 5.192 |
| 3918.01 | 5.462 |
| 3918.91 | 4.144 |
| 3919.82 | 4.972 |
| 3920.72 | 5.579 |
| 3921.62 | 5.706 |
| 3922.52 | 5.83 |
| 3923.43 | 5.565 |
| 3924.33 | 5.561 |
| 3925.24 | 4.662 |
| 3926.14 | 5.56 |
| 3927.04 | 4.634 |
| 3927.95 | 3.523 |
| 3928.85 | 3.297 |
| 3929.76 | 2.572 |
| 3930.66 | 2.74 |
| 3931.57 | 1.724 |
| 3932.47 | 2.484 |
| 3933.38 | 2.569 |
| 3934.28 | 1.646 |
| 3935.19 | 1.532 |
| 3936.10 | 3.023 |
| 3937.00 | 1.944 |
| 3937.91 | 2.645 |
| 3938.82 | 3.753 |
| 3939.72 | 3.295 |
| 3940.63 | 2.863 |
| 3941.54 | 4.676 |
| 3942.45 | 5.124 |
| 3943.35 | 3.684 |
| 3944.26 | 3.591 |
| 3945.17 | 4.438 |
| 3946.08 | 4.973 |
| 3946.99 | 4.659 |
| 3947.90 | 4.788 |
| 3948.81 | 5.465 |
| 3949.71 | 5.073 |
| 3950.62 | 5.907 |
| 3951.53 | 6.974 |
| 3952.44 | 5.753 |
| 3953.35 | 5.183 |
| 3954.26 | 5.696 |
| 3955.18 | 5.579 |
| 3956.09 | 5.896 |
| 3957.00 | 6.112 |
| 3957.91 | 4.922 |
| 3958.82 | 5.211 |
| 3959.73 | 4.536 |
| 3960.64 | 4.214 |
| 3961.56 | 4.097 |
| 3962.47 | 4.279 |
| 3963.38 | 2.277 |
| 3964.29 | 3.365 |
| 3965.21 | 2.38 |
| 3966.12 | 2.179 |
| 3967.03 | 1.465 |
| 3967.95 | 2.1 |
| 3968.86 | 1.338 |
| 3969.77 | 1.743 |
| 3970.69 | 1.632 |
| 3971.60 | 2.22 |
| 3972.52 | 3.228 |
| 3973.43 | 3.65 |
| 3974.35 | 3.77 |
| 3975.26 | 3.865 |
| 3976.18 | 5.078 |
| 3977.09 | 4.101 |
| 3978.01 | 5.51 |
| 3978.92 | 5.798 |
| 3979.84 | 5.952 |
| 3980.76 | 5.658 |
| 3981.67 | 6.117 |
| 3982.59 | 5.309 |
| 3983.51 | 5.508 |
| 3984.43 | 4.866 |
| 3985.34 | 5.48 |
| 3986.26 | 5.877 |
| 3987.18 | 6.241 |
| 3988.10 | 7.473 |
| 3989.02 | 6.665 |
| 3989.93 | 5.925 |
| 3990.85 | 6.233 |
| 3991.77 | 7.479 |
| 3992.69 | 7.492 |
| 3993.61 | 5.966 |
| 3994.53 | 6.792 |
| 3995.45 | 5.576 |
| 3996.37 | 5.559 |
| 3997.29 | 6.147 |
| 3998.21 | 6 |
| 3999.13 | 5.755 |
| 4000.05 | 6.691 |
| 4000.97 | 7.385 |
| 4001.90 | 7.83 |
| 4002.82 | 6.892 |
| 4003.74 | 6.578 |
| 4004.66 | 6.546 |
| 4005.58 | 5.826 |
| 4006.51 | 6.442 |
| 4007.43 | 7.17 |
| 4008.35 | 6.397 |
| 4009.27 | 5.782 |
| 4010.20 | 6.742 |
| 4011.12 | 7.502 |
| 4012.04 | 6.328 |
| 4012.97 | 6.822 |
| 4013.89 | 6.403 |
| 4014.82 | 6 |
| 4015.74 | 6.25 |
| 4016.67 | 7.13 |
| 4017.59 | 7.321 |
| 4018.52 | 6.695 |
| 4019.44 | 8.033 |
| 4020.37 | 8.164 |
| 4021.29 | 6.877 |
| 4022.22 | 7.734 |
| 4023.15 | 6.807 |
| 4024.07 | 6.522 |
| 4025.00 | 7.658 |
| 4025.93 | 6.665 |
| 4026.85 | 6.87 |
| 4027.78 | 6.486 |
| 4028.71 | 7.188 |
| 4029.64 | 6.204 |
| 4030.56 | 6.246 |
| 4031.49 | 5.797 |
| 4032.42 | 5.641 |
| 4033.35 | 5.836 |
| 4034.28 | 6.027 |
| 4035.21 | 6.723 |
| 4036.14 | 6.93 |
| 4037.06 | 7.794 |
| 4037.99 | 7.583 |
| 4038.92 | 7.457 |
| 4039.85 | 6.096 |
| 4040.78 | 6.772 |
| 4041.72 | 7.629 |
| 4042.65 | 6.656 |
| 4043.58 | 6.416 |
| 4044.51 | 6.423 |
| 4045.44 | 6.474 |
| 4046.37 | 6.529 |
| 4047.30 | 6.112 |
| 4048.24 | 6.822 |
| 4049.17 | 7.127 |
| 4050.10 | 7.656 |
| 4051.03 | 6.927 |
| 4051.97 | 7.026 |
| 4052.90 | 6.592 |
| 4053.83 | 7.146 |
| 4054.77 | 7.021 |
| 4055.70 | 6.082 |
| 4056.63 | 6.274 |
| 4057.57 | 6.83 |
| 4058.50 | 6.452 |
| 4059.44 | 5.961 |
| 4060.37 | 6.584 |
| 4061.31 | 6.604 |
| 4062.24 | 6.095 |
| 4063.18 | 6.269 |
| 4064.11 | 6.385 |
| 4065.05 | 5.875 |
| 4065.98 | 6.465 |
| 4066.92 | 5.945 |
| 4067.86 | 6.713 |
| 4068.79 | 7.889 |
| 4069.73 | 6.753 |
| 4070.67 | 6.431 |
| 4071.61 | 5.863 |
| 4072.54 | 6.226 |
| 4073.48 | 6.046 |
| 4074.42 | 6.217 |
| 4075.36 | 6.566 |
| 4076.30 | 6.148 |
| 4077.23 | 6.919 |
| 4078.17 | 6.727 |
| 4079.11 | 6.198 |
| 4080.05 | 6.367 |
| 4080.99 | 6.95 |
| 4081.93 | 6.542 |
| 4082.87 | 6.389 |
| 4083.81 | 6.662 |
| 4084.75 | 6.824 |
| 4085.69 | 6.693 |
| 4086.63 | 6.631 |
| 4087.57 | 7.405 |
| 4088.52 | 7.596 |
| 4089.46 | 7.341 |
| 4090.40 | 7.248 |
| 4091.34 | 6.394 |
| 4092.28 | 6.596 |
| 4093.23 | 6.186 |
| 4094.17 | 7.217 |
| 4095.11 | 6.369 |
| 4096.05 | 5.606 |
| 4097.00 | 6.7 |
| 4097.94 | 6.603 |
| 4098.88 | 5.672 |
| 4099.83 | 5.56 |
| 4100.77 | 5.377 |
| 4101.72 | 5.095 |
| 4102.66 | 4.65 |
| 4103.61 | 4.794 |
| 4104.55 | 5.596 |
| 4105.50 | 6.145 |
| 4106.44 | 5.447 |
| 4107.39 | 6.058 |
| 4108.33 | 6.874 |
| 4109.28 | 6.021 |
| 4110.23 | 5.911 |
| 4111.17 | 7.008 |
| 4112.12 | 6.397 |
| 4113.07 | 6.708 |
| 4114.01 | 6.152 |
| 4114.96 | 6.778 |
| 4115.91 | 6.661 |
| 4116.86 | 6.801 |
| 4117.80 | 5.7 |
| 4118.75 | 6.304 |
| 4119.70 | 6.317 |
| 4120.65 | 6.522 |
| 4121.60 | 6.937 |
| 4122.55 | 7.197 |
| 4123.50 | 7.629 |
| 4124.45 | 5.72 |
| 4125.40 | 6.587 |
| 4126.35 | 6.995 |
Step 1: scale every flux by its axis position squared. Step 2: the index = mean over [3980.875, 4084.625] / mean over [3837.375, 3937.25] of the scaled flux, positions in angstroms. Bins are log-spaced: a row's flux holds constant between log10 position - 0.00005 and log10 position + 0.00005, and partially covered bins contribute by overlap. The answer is 1.6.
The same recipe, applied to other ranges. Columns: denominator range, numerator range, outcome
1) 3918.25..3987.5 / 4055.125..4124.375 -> 1.63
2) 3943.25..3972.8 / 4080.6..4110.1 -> 1.65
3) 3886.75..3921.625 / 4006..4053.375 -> 1.55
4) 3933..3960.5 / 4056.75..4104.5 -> 1.55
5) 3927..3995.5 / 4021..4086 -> 1.59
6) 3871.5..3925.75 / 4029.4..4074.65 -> 1.53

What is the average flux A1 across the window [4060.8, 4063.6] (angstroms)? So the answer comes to 6.32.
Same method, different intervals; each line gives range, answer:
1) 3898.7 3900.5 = 4.7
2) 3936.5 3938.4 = 2.34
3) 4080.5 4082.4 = 6.74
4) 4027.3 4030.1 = 6.62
